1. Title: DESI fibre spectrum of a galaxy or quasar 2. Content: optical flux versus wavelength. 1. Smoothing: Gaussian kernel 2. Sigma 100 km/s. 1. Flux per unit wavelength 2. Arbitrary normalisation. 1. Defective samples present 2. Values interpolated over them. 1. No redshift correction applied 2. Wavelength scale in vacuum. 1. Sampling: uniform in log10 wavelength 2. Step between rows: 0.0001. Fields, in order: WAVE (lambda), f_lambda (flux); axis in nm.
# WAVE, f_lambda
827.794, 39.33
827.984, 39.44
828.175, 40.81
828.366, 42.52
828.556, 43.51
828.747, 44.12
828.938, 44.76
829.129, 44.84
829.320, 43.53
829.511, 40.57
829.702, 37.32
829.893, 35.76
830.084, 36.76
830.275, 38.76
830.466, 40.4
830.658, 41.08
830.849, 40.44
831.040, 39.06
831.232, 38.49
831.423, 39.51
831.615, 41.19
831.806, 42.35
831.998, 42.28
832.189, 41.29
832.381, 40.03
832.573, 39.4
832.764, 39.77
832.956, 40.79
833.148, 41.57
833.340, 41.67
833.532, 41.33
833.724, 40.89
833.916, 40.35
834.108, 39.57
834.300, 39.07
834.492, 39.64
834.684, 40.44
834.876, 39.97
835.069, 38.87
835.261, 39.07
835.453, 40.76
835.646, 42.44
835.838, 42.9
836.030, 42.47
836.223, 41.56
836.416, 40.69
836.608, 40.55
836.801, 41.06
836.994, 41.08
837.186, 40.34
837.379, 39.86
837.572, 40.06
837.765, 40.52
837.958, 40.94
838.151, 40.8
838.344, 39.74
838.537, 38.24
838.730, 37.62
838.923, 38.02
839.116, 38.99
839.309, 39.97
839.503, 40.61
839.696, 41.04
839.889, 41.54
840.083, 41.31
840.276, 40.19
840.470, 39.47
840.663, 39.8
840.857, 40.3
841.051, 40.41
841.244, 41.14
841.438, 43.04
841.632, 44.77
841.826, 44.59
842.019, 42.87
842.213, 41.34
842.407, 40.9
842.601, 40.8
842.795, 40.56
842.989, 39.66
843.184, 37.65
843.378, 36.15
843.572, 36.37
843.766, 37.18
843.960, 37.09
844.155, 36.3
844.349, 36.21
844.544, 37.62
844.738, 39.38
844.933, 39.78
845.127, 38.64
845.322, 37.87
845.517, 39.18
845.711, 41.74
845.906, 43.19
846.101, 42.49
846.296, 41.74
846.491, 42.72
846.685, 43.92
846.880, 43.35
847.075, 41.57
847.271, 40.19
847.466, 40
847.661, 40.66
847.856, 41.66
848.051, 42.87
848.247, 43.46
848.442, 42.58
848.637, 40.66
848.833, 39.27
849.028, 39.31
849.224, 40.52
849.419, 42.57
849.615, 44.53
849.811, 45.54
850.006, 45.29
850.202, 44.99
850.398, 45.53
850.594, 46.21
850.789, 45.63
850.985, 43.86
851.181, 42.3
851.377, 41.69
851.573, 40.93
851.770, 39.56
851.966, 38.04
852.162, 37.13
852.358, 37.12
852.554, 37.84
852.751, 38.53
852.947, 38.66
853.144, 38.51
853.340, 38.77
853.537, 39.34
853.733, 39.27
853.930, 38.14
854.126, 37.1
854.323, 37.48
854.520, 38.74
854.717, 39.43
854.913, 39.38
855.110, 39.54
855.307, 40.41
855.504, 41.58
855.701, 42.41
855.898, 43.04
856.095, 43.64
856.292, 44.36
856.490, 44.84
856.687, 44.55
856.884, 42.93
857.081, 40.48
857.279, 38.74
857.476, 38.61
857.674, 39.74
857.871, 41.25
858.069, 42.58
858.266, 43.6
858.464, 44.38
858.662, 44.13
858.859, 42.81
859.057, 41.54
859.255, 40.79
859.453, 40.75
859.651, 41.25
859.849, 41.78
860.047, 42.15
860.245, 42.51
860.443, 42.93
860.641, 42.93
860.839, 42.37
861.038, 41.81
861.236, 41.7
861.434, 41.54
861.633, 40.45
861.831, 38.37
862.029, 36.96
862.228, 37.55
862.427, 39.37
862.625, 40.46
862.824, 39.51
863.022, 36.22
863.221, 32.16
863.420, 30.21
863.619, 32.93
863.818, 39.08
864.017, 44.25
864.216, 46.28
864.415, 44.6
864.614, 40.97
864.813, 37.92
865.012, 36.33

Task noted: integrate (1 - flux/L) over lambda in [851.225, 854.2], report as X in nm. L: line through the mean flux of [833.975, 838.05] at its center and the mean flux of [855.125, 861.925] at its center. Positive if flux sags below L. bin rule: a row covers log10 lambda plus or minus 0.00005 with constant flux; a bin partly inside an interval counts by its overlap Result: 0.20 nm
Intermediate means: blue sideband 40.6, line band 38.8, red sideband 41.9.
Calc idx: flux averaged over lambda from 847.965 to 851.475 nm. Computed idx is 43.2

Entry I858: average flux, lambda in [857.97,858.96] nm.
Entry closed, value 43.5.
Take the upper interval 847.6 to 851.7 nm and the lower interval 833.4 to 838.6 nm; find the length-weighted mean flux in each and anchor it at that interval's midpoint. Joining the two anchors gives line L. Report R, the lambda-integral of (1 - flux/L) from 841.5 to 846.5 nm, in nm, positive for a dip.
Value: 0.24 nm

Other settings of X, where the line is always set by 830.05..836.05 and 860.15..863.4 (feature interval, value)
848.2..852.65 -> -0.23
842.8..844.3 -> 0.10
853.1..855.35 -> 0.06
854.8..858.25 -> -0.17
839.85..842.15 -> -0.08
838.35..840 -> 0.03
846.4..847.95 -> -0.07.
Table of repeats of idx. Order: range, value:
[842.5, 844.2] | 38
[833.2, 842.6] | 40.7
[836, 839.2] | 40.1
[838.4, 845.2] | 39.7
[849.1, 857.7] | 41.1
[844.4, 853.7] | 41.2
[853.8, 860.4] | 41.4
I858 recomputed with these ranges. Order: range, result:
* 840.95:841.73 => 42.3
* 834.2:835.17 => 39.6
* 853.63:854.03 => 38.8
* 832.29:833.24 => 40.3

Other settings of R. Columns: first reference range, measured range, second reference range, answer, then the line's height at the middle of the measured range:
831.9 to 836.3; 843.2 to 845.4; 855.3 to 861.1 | 0.203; 41.3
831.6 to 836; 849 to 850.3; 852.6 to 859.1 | -0.085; 40.8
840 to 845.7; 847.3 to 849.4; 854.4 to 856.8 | -0.027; 40.6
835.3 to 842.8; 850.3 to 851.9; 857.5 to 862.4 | -0.075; 41.2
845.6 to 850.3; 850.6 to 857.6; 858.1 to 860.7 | 0.318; 42.4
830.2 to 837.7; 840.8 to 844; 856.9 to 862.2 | 0.037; 40.8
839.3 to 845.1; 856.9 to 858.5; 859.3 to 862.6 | -0.016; 40.7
